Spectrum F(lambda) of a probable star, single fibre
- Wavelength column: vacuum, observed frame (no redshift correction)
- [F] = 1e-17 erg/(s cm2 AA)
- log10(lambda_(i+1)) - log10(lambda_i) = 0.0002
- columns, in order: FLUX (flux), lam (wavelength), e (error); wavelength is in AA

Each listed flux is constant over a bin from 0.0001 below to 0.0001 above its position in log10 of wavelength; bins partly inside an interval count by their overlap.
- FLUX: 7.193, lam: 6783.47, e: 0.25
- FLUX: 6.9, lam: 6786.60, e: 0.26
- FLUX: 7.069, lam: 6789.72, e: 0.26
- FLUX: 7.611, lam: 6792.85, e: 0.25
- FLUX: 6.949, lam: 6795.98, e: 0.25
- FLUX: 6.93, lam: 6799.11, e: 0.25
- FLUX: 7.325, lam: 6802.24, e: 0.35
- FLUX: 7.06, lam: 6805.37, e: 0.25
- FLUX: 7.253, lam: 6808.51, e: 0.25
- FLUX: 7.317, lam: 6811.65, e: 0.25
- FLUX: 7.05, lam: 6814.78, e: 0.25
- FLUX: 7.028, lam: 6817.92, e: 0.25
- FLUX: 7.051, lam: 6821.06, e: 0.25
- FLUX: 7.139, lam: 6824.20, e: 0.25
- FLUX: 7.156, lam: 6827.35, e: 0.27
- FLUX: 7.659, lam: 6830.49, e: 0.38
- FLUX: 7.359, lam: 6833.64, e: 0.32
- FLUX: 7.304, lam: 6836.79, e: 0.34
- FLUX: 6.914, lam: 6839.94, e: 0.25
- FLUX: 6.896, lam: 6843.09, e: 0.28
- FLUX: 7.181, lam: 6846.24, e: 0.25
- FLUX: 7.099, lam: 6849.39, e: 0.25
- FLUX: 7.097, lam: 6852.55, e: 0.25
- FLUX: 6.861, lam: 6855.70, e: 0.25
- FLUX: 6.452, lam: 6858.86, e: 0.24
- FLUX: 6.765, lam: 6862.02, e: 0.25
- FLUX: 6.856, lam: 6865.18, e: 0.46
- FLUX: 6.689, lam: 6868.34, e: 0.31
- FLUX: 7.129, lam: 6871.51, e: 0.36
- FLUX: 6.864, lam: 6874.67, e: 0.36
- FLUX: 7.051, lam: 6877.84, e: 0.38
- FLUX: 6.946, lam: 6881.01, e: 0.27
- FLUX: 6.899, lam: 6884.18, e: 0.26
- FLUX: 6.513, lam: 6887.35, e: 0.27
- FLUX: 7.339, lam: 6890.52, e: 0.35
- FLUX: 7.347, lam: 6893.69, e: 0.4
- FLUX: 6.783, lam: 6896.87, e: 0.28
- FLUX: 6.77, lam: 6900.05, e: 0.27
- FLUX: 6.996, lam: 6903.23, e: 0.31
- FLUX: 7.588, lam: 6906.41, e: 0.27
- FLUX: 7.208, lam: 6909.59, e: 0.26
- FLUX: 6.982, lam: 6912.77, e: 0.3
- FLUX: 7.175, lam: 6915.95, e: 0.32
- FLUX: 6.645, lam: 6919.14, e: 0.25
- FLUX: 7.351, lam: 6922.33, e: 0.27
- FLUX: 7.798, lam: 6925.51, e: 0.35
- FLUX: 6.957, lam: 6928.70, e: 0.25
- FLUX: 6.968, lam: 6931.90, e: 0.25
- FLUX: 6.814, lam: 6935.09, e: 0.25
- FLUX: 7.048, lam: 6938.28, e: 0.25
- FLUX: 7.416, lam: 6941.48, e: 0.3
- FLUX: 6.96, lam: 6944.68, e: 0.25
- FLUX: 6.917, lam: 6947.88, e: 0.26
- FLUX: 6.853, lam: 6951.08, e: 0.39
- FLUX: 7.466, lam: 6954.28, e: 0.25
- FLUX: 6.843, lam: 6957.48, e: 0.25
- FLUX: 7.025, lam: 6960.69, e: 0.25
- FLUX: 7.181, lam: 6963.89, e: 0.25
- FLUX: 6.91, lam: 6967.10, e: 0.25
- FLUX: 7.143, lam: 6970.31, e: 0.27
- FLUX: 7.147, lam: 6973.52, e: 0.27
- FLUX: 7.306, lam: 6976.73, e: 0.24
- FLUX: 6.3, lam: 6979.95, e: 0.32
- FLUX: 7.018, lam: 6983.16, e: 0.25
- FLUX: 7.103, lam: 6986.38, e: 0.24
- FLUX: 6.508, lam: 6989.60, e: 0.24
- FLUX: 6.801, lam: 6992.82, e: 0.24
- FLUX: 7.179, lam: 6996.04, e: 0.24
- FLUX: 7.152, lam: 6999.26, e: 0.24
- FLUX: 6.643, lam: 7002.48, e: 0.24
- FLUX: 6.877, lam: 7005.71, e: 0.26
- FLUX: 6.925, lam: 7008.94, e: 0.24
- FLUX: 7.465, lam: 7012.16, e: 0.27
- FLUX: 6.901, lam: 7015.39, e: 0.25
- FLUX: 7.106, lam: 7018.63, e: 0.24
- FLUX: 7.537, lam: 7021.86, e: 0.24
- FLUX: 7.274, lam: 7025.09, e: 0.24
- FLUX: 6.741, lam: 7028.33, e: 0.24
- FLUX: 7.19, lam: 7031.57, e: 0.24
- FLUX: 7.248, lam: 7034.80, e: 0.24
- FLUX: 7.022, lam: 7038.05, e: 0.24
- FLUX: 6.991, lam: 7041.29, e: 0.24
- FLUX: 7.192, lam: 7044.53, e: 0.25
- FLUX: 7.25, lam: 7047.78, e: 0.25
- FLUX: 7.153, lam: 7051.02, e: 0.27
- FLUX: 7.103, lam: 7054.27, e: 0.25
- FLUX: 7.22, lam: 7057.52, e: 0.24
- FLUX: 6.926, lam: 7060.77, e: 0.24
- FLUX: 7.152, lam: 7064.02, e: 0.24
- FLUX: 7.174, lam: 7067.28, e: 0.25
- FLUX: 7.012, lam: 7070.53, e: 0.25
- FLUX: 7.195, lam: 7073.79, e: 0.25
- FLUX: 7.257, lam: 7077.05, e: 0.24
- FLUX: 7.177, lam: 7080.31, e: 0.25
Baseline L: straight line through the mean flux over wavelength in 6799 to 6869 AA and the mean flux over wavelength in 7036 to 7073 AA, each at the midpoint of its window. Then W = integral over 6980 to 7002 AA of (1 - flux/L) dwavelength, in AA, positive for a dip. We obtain 0.63 AA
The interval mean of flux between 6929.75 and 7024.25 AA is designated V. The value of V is 7.02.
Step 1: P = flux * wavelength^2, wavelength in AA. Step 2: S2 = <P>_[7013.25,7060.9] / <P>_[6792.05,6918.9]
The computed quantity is 1.1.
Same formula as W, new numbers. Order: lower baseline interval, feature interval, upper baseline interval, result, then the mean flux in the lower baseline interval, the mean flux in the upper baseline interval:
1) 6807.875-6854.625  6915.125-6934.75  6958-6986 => -0.2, 7.16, 7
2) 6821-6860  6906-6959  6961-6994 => -0.8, 7.1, 6.95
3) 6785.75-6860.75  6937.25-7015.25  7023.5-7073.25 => 1.2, 7.11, 7.11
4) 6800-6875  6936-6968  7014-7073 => 0.2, 7.06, 7.12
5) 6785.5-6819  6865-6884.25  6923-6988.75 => 0.5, 7.14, 7.06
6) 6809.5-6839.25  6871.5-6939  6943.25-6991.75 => 0.3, 7.22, 6.98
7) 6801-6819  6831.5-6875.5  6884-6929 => 1.0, 7.17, 7.1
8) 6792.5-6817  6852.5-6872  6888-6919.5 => 0.9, 7.16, 7.08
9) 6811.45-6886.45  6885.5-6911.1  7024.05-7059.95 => -0.1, 7.02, 7.12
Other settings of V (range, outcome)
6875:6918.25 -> 7.03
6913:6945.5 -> 7.11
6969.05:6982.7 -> 6.97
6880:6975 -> 7.07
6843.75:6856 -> 7.07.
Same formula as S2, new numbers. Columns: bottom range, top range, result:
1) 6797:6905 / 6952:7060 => 1.05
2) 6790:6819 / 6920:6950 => 1.03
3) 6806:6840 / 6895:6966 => 1.01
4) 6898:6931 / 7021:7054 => 1.04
